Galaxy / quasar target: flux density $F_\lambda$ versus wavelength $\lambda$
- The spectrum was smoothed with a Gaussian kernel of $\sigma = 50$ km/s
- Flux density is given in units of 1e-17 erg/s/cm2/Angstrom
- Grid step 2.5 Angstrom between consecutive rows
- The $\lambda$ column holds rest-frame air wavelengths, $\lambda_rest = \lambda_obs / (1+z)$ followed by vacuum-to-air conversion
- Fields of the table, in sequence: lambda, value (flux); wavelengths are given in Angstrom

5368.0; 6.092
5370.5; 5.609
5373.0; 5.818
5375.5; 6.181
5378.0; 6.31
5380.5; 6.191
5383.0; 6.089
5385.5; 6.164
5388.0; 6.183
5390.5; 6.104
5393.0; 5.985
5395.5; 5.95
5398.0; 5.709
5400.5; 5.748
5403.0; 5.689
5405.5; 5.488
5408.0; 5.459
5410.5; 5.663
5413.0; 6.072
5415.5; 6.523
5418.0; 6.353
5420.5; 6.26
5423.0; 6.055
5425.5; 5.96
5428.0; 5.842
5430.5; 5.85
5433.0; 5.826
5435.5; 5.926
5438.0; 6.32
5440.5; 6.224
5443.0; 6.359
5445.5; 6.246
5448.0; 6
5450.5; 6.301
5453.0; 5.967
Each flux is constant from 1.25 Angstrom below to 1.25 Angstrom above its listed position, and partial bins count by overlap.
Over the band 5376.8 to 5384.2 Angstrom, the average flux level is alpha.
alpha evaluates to 6.2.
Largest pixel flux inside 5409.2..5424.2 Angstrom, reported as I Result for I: 6.523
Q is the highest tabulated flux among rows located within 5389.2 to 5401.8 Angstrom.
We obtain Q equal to 6.104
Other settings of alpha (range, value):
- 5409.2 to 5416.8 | 6.08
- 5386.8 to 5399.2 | 5.99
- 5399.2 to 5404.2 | 5.72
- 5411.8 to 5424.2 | 6.25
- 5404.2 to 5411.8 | 5.54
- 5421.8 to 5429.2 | 5.95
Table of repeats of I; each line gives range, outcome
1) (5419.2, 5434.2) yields 6.26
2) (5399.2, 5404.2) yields 5.748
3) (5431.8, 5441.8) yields 6.32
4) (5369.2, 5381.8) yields 6.31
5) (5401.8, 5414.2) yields 6.072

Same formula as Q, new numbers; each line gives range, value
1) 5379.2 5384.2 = 6.191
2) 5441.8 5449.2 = 6.359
